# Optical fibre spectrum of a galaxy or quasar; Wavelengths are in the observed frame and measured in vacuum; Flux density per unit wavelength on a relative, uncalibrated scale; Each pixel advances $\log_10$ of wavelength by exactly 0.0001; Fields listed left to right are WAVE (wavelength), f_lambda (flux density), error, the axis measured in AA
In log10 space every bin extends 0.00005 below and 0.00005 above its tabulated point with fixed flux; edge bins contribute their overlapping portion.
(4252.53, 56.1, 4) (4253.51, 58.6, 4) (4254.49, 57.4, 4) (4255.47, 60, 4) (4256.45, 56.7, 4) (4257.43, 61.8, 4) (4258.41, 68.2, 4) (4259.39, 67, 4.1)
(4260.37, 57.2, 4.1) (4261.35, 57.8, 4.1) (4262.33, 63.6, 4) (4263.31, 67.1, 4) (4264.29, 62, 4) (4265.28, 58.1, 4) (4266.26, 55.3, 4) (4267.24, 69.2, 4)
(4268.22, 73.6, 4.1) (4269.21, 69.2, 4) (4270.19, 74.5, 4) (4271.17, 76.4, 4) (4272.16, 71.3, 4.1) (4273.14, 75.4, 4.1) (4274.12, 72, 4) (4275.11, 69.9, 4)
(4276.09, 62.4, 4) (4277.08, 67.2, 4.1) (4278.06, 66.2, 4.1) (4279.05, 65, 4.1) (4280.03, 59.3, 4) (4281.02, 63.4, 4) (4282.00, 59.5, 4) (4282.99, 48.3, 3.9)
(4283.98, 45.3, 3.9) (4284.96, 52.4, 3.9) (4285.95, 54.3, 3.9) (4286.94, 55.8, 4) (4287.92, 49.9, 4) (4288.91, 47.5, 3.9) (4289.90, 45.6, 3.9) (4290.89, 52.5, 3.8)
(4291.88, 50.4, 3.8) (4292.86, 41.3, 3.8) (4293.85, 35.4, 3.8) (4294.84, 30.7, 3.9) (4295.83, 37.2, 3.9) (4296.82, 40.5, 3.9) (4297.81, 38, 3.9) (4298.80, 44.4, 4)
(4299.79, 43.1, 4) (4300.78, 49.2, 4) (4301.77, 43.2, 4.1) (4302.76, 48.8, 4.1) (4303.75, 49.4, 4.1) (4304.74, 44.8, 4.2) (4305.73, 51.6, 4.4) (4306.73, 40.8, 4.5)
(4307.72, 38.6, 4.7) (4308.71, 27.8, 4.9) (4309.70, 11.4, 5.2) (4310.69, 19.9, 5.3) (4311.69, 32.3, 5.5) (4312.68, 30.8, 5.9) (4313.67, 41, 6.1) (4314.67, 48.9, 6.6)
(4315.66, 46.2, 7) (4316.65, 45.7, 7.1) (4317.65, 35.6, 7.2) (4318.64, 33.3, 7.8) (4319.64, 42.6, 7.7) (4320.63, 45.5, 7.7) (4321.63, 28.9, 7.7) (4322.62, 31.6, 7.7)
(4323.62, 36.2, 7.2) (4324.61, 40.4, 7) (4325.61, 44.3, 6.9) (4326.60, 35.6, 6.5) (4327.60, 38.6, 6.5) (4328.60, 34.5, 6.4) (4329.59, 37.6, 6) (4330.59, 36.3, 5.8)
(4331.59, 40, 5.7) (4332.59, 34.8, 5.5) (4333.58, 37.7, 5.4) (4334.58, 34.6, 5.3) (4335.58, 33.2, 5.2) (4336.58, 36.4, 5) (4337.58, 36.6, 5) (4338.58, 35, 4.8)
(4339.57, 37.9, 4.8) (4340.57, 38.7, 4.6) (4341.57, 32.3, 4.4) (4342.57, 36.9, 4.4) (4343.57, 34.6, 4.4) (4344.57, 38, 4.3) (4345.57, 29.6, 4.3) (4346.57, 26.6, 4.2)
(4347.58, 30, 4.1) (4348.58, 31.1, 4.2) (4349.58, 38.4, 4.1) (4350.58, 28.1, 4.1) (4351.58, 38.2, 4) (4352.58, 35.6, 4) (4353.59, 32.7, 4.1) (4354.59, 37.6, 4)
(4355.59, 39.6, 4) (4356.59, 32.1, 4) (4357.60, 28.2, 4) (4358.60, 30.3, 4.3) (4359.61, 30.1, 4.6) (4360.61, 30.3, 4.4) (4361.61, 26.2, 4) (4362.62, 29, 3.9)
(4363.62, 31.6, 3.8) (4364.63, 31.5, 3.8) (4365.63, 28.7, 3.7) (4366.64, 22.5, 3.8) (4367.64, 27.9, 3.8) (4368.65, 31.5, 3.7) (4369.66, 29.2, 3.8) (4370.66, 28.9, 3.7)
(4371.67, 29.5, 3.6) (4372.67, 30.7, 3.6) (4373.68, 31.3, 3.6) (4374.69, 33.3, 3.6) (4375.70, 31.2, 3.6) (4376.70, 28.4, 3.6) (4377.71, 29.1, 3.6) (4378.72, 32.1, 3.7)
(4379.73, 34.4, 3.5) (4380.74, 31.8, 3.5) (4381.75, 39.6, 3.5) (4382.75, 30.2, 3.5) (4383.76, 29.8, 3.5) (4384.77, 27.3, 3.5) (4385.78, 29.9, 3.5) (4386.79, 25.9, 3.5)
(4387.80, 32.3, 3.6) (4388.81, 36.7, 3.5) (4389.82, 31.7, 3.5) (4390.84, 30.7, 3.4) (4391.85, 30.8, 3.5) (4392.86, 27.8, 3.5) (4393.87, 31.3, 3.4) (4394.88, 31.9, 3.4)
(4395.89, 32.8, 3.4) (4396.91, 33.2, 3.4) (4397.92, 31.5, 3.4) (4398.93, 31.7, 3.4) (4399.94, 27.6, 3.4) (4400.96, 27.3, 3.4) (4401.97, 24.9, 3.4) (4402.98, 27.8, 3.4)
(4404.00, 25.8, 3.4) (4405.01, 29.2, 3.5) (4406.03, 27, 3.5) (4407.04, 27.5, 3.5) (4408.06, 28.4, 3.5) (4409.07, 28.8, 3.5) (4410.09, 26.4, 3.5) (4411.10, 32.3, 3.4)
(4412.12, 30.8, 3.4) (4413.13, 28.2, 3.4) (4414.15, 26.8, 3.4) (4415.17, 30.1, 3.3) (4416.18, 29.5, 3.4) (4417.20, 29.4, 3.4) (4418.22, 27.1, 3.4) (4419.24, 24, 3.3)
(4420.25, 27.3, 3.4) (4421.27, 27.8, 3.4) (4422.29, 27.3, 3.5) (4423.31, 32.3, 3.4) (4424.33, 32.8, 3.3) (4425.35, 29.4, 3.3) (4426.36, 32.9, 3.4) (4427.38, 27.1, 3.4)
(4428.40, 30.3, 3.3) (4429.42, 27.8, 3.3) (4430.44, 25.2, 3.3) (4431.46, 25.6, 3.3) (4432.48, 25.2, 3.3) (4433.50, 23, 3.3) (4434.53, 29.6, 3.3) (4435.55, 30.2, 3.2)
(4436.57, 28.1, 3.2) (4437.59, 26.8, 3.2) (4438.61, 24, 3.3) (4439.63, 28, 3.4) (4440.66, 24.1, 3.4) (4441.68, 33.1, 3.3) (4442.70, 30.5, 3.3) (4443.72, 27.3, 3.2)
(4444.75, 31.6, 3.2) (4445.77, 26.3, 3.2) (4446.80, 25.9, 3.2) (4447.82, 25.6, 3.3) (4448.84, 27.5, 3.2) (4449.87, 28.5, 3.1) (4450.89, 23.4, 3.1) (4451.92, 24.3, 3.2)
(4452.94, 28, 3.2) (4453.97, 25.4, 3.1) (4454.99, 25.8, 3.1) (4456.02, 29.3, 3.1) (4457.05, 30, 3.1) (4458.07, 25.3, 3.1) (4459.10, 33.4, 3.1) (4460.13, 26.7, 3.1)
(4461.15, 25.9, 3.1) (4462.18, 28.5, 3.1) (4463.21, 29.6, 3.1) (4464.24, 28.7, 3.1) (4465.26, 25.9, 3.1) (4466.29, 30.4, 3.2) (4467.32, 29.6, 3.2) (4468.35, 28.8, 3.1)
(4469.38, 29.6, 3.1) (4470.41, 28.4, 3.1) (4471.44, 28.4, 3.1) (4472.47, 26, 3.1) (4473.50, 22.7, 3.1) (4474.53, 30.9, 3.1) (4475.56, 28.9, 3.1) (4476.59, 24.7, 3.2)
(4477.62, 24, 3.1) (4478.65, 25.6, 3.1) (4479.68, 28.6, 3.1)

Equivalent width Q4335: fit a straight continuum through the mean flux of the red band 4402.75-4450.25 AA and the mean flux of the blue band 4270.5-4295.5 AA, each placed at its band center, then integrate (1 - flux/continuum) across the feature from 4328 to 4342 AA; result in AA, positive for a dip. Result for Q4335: 3.1 AA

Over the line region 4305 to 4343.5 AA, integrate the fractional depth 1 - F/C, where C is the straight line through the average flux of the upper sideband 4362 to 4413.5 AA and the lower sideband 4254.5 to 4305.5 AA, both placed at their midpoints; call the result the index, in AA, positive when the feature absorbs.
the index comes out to 7.44 AA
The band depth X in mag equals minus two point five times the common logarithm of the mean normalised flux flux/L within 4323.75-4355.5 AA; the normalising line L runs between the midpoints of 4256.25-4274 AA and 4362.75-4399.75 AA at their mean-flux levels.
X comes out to 0.214 mag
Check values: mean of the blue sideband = 66.1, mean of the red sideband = 30.8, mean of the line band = 35.6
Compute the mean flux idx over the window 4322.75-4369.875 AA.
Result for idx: 33.8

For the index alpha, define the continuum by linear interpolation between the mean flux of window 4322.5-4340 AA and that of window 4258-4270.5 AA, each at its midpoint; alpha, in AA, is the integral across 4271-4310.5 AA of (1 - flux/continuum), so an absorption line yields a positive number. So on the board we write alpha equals 3.0 AA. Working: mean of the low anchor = 64.7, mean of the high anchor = 36.9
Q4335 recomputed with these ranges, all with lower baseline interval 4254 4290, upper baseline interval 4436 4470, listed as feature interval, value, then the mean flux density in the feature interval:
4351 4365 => 4.10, 32.3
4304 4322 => 5.64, 37.2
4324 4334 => 2.59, 38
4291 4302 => 3.02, 41.6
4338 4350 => 3.55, 34.1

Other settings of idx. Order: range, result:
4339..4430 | 30.6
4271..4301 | 53.6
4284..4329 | 40.9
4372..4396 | 31.3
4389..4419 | 29.3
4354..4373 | 30.3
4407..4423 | 28.3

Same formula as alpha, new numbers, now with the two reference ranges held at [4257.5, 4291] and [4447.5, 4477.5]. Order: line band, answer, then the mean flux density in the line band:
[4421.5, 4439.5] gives 2.87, 28.1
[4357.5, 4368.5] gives 4.06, 28.9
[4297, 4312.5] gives 4.87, 38.7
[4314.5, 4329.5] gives 4.03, 39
